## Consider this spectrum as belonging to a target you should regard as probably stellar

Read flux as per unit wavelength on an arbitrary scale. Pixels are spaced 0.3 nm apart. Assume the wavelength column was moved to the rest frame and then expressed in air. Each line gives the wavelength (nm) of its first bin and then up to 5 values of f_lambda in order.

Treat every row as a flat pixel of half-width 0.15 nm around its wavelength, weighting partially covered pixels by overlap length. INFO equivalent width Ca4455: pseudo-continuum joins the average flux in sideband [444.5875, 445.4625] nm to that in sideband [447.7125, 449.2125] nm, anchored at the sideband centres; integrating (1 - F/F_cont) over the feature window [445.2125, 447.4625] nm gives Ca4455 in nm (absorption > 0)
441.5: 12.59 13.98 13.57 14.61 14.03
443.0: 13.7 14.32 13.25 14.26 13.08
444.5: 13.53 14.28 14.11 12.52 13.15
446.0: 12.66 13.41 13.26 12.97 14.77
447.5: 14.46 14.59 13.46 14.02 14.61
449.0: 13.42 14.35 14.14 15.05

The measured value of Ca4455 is 0.085 nm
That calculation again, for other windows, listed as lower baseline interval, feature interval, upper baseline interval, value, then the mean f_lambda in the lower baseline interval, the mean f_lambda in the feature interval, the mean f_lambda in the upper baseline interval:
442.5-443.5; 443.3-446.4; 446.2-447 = 0.03 nm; 14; 13.5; 13.2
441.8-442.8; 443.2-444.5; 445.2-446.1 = -0.02 nm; 14.1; 13.7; 12.9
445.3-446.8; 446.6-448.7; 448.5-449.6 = -0.07 nm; 13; 14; 14.1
